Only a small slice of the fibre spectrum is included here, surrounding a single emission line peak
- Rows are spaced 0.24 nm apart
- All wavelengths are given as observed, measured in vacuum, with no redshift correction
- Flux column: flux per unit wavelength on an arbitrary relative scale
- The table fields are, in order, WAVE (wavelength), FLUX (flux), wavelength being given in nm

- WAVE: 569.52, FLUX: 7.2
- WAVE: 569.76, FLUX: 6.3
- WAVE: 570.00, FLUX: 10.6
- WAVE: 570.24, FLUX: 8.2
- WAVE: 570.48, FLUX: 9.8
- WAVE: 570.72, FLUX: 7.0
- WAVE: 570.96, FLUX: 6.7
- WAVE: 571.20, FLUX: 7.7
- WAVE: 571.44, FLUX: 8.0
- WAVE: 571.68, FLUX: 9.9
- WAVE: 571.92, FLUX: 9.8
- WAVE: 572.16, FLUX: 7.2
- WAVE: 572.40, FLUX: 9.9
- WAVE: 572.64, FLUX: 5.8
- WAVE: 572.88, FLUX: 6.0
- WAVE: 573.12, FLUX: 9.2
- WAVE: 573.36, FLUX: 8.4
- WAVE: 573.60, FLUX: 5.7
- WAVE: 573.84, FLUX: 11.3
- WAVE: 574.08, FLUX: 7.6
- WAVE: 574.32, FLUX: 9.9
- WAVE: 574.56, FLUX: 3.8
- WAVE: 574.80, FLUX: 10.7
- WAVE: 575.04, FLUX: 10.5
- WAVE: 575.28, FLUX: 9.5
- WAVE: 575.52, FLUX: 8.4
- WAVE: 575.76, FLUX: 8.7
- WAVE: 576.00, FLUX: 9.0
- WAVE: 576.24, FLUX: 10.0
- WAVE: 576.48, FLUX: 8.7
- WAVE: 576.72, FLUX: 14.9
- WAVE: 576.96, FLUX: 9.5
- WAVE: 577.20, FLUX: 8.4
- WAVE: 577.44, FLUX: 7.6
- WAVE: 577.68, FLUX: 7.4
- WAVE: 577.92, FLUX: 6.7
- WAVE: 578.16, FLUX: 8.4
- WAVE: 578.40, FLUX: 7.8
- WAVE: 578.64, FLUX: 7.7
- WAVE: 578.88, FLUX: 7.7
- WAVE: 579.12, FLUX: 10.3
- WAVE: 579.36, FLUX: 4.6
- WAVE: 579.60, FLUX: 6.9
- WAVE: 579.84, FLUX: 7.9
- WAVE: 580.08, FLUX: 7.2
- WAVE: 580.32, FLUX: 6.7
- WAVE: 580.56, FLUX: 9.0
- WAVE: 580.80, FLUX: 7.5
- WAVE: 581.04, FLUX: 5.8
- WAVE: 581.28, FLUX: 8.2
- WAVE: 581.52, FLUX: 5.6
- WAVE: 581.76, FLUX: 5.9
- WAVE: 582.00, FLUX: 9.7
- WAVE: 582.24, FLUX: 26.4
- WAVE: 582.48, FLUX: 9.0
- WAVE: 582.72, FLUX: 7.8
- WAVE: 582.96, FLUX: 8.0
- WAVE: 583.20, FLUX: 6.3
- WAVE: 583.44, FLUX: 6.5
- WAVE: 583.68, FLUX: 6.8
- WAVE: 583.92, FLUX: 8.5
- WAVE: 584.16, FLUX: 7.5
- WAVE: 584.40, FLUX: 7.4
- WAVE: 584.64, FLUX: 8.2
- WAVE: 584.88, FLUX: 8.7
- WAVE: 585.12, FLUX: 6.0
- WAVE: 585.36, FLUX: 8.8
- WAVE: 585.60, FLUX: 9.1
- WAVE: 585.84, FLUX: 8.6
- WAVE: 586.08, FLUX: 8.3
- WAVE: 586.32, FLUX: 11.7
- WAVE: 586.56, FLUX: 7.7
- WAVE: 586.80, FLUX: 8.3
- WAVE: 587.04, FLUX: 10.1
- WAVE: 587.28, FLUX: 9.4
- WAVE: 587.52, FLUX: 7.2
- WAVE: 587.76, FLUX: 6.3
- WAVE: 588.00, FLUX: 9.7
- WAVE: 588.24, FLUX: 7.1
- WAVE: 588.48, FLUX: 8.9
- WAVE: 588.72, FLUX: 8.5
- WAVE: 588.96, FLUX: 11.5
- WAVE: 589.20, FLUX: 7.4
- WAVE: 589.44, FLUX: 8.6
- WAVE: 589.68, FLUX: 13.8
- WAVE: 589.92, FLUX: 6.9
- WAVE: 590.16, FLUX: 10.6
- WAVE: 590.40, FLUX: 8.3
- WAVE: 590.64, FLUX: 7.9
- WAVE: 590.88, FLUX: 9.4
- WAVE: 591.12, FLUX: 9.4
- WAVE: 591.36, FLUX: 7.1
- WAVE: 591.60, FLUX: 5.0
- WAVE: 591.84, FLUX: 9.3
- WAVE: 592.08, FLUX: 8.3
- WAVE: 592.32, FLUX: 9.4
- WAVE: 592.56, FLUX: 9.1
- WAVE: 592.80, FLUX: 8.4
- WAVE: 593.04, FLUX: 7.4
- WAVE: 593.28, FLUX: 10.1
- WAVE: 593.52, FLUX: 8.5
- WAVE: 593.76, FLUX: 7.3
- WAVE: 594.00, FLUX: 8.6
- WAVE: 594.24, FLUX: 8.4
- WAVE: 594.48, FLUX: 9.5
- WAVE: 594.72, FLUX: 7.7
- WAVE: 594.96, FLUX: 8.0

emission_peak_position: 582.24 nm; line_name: [O III]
